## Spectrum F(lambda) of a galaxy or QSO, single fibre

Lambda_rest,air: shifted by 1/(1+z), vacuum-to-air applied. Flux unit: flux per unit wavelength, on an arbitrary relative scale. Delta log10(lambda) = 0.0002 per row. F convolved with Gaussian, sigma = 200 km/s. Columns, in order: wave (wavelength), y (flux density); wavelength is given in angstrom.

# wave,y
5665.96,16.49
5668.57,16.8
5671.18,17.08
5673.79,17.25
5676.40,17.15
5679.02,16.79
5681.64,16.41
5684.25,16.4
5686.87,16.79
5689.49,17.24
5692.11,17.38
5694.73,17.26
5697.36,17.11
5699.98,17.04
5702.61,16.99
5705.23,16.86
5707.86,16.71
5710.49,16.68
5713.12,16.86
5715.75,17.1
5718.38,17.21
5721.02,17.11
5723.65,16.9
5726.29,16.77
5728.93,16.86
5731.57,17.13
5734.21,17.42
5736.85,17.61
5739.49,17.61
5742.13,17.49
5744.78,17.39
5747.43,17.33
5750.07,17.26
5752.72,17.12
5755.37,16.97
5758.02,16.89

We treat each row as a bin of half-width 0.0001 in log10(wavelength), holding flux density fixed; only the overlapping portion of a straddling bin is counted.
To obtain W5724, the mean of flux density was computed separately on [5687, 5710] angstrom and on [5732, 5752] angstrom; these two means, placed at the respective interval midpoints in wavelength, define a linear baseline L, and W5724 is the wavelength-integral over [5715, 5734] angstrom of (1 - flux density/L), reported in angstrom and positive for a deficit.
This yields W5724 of 0.3 angstrom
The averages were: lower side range 17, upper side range 17.4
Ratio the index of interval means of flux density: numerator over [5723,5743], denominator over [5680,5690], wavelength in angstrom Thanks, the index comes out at 1.0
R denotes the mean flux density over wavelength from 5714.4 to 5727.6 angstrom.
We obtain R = 17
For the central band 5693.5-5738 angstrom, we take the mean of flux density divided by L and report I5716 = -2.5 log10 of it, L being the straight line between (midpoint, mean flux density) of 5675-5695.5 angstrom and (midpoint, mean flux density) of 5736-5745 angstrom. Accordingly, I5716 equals 0.01 mag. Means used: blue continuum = 16.9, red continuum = 17.5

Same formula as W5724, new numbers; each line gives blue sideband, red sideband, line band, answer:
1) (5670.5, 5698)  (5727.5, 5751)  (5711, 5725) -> 0.2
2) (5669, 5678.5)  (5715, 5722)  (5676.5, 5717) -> 0.5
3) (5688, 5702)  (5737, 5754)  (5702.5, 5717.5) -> 0.3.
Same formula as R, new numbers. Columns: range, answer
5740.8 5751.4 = 17.4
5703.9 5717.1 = 16.9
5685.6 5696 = 17.2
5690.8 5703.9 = 17.1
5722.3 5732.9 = 16.9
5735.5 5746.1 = 17.5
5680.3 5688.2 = 16.5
